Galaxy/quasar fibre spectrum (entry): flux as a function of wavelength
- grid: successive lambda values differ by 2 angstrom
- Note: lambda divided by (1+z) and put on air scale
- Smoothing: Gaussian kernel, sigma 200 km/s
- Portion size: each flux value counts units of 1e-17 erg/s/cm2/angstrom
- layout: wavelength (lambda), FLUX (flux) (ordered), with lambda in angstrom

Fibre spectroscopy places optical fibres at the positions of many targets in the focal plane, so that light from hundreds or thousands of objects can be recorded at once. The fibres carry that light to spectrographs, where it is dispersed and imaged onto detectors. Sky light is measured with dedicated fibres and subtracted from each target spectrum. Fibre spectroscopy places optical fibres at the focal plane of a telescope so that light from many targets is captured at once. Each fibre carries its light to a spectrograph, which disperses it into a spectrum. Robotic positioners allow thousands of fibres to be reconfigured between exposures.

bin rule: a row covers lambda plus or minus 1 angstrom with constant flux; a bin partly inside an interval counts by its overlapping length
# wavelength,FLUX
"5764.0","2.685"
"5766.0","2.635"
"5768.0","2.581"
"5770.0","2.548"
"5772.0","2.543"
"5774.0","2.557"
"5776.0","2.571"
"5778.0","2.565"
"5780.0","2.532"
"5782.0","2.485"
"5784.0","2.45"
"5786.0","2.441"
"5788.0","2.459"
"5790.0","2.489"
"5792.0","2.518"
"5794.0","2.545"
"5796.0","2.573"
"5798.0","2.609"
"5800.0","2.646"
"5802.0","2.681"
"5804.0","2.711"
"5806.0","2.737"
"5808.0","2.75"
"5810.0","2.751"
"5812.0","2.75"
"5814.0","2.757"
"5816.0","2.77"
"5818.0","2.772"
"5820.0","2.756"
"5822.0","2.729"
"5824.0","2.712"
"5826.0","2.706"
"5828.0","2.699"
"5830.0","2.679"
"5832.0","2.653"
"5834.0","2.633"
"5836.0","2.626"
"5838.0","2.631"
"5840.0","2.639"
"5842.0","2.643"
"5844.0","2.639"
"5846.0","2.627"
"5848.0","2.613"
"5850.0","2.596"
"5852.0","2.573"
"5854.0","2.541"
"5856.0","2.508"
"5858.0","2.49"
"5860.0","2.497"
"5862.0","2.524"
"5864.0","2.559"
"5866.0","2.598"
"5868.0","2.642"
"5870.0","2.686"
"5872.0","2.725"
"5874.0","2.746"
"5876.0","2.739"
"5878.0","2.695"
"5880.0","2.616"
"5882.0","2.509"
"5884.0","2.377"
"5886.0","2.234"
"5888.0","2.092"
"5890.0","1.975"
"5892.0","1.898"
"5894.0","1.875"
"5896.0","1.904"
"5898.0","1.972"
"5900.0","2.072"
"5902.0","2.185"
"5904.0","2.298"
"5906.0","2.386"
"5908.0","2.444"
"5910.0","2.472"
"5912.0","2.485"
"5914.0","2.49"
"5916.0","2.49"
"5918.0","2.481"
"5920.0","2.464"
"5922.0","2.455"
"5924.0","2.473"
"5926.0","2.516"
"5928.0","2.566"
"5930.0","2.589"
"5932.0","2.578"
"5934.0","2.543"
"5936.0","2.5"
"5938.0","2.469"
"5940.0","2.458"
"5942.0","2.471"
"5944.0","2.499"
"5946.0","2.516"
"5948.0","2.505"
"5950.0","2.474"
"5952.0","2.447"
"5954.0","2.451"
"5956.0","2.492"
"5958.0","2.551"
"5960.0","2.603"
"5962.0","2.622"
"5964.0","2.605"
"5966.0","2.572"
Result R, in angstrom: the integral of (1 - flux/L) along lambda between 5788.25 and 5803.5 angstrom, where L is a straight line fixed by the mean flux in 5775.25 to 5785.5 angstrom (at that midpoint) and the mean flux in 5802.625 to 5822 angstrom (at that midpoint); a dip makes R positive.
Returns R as 0.3 angstrom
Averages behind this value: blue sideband 2.52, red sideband 2.75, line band 2.58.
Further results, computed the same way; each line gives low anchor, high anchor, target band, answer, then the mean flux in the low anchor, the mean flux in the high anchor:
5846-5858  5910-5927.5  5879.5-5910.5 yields 3.91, 2.56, 2.48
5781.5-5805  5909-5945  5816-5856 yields -1.89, 2.55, 2.5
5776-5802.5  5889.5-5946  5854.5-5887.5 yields -1.87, 2.54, 2.36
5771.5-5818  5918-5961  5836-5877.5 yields -0.78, 2.61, 2.51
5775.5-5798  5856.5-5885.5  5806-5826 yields -1.62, 2.51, 2.59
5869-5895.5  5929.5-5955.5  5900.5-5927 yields 0.21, 2.39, 2.5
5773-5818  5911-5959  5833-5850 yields -0.37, 2.61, 2.5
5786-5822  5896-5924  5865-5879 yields -1.31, 2.66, 2.35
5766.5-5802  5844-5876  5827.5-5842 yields -0.38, 2.54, 2.6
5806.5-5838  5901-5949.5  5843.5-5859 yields 0.44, 2.71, 2.47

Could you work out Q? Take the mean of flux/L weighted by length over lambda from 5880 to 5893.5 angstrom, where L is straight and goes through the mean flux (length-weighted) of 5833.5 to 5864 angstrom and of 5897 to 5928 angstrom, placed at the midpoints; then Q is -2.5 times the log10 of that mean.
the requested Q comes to 0.12 mag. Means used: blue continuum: 2.58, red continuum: 2.38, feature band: 2.2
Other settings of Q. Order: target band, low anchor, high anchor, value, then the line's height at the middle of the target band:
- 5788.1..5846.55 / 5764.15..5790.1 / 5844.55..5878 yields -0.04 mag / 2.57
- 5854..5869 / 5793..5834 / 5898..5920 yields -0.01 mag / 2.53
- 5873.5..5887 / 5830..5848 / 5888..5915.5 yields -0.09 mag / 2.34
